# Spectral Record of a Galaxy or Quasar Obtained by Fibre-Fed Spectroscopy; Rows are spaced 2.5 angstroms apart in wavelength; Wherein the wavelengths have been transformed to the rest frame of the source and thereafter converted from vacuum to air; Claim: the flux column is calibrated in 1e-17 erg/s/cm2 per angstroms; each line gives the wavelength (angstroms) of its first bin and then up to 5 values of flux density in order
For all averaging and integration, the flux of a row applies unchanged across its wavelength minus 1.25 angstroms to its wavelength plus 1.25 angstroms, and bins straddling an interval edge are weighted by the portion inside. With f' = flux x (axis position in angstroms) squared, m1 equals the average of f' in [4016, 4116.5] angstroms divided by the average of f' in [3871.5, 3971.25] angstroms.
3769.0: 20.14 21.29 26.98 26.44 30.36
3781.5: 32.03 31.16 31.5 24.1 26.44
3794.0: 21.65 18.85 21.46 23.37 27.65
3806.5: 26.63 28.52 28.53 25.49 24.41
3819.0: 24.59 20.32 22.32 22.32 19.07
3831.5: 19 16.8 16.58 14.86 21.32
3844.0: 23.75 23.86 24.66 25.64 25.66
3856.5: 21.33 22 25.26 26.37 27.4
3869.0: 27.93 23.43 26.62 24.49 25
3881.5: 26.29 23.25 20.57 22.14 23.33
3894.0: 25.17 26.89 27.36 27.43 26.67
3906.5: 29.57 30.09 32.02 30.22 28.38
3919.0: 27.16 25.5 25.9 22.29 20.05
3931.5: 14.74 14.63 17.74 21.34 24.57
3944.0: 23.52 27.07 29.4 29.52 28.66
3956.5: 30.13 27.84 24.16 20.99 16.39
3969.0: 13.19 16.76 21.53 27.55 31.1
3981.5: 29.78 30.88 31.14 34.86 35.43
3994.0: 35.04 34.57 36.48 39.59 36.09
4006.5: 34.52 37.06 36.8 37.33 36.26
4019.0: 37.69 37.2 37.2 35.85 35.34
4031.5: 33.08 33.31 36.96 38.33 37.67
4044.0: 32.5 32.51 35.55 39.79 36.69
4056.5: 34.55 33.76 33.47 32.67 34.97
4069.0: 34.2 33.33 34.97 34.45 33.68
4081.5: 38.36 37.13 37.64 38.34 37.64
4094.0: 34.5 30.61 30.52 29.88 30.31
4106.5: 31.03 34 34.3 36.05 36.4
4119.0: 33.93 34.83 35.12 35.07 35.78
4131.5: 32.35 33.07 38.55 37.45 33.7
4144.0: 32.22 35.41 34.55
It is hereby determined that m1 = 1.5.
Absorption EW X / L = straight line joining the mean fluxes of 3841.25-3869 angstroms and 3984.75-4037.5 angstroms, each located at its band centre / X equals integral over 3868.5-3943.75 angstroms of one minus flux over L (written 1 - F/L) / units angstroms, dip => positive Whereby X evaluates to 9.2 angstroms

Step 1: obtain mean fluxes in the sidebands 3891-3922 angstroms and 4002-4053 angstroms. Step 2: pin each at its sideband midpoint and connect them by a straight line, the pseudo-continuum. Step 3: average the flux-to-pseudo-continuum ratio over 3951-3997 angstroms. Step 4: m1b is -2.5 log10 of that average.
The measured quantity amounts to 0.19 mag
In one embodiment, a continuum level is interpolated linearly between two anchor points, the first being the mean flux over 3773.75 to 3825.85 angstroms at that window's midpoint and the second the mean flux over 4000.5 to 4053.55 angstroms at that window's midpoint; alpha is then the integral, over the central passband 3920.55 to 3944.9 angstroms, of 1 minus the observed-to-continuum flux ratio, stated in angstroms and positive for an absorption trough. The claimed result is 8.35 angstroms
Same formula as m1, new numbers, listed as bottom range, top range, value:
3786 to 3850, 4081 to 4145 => 1.75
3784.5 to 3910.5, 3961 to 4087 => 1.50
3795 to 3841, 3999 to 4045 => 1.81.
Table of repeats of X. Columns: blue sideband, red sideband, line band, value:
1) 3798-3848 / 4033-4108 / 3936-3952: 2.1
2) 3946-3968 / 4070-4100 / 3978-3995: -2.8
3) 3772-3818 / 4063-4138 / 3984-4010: -2.9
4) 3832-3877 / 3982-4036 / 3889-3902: 0.4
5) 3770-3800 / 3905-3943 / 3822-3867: 5.8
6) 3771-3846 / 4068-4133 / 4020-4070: -4.5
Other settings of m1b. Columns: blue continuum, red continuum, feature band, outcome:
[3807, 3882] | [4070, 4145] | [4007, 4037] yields -0.17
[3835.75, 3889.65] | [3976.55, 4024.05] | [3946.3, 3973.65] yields 0.30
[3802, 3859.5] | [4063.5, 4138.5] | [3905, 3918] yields -0.14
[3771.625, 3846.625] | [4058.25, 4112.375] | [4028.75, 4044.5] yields -0.10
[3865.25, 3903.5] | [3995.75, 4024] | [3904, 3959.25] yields 0.16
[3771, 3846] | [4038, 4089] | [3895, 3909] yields 0.01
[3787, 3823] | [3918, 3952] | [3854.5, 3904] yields -0.06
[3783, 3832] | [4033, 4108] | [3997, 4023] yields -0.14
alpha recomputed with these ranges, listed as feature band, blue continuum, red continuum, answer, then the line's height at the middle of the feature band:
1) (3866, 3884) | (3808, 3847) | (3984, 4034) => -0.1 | 25.5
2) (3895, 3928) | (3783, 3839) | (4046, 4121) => -0.1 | 27.5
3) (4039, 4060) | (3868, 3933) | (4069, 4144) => -2.3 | 32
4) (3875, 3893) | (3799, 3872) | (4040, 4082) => 1.5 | 25.8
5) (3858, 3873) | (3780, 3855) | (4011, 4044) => 0.6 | 26.6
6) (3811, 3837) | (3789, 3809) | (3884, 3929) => 3.0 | 24.6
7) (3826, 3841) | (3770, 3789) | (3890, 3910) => 5.2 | 27.6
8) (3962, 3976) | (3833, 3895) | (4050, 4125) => 4.9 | 28.6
